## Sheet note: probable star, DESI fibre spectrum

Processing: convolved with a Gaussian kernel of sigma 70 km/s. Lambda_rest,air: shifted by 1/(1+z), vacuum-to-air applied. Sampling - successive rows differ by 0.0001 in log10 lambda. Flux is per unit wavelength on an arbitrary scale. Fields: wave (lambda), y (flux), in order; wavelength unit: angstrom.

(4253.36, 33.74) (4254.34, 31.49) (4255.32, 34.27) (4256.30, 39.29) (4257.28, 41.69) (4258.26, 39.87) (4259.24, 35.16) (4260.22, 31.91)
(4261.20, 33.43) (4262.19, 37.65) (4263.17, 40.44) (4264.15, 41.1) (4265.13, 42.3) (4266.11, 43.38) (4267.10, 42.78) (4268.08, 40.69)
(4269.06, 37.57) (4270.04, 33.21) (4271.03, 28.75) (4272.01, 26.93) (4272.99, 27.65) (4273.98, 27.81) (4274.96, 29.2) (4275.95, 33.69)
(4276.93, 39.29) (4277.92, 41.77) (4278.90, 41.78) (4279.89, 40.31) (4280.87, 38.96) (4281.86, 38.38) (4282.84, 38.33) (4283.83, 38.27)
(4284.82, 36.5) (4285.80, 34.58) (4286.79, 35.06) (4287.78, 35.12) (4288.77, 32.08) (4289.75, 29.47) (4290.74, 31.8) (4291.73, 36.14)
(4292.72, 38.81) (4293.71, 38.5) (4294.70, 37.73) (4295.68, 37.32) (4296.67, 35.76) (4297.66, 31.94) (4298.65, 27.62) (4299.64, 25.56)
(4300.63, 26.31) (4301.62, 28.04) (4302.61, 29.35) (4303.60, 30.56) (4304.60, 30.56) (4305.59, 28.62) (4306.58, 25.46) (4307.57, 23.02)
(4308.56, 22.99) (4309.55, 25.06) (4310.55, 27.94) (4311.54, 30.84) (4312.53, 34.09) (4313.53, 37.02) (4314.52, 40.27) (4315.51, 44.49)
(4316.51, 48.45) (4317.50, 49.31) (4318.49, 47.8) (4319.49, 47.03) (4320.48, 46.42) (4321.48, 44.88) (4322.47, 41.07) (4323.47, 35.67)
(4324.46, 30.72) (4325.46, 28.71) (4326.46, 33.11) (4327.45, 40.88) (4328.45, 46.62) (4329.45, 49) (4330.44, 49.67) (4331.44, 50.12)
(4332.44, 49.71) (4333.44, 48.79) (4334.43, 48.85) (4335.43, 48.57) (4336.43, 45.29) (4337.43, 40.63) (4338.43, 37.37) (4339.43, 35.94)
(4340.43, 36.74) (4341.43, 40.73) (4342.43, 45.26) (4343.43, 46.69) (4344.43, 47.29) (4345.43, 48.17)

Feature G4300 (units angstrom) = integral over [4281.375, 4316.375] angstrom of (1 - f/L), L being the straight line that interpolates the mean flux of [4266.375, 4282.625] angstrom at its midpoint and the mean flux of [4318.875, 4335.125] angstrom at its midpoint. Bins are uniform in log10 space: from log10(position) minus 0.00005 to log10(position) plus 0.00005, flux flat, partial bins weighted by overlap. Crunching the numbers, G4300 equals 5.6 angstrom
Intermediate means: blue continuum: 35.7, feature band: 32.8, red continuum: 43.3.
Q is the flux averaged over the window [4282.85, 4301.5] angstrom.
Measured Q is 33.8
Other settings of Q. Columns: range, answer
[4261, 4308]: 34.4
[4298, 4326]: 34.2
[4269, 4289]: 35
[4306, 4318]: 34.1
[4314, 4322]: 46.1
